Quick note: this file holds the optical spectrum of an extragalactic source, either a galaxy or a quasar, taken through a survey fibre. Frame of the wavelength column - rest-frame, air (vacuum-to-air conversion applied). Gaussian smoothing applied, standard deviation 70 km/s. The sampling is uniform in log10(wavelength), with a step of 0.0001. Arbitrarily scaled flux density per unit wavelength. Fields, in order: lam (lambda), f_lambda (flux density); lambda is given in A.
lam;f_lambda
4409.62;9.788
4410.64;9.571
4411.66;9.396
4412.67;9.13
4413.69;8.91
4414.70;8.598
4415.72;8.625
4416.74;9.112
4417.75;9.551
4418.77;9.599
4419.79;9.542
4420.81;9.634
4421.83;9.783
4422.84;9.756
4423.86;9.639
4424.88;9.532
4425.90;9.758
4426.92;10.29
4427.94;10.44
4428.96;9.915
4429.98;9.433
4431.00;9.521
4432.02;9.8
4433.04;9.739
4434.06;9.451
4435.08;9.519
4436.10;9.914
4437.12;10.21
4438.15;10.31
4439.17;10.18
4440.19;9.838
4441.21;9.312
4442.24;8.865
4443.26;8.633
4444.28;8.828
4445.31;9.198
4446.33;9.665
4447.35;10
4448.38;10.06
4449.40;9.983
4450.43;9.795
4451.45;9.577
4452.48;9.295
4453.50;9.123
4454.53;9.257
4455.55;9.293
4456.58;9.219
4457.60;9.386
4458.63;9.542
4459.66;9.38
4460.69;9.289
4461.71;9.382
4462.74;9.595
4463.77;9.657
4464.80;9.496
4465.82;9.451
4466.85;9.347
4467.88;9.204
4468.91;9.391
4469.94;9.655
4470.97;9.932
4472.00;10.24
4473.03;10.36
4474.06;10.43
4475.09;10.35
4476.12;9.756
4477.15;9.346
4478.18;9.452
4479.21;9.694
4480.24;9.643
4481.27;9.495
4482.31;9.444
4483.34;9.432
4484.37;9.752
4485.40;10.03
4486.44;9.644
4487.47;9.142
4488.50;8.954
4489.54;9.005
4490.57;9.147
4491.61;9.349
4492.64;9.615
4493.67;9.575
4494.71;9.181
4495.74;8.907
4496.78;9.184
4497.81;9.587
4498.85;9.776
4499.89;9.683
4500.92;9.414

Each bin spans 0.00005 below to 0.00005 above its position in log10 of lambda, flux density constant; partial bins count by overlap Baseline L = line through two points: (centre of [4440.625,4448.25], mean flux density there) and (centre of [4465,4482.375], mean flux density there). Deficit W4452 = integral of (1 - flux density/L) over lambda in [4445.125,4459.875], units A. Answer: -0.23 A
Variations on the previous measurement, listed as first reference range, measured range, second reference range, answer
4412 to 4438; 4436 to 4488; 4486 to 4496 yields -1.05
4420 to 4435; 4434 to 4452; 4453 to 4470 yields -0.09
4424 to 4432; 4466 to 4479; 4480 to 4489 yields -0.28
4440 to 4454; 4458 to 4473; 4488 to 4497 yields -0.36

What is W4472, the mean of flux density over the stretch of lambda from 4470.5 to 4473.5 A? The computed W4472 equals 10.2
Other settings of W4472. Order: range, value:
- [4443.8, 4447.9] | 9.42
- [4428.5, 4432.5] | 9.66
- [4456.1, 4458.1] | 9.33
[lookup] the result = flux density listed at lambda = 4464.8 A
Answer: 9.496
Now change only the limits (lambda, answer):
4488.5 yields 8.954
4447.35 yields 10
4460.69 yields 9.289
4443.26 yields 8.633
